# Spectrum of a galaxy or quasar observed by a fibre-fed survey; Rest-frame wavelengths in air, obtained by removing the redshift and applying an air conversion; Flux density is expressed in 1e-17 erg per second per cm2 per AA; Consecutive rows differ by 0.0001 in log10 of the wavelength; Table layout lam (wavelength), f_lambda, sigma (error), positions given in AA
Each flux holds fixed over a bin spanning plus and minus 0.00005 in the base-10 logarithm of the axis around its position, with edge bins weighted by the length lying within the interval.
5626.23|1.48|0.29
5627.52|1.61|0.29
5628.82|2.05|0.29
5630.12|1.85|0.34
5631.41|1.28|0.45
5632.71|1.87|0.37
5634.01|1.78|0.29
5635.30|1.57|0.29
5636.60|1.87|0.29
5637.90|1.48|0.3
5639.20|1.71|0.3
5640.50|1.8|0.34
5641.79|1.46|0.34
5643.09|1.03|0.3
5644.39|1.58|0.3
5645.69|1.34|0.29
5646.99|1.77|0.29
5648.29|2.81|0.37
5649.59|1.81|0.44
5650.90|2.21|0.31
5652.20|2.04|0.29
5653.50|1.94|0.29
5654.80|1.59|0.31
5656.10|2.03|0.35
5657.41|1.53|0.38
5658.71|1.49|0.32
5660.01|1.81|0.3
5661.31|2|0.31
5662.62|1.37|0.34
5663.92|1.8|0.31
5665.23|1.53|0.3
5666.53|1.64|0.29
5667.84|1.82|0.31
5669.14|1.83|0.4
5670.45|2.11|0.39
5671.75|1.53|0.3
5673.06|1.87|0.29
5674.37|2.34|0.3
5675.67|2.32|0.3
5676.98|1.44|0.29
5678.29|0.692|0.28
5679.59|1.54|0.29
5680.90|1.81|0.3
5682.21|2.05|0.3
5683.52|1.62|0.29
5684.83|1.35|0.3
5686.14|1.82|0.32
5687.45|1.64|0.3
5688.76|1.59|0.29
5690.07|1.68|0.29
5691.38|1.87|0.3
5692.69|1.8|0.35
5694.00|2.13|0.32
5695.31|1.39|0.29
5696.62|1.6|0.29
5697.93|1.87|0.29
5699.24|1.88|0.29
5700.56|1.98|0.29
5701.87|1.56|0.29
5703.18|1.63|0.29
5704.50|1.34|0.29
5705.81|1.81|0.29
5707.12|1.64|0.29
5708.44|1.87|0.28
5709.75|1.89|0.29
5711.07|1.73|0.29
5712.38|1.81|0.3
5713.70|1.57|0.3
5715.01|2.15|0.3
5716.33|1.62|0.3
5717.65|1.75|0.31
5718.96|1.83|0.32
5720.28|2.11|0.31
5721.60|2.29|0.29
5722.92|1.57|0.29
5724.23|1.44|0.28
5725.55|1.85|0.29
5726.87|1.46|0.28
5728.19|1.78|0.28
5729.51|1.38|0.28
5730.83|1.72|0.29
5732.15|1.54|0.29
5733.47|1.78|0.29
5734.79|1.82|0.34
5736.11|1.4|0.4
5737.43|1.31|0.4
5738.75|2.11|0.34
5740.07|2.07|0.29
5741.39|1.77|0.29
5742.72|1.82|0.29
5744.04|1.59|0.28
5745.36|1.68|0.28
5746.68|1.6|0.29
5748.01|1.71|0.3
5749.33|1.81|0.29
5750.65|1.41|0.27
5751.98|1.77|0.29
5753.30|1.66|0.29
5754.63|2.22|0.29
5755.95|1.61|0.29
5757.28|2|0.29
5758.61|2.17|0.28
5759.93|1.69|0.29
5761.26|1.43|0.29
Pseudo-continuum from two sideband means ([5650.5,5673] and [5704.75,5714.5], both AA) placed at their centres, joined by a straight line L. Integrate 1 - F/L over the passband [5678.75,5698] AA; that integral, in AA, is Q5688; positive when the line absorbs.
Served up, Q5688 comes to 0.7 AA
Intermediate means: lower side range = 1.78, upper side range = 1.75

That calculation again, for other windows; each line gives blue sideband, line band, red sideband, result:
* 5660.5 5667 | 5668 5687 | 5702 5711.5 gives -0.7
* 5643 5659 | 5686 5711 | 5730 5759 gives 0.6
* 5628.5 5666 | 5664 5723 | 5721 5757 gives -1.1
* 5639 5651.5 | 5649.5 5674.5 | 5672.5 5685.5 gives -1.1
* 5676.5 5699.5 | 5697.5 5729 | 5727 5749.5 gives -1.8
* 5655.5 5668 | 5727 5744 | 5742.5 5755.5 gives 0.2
